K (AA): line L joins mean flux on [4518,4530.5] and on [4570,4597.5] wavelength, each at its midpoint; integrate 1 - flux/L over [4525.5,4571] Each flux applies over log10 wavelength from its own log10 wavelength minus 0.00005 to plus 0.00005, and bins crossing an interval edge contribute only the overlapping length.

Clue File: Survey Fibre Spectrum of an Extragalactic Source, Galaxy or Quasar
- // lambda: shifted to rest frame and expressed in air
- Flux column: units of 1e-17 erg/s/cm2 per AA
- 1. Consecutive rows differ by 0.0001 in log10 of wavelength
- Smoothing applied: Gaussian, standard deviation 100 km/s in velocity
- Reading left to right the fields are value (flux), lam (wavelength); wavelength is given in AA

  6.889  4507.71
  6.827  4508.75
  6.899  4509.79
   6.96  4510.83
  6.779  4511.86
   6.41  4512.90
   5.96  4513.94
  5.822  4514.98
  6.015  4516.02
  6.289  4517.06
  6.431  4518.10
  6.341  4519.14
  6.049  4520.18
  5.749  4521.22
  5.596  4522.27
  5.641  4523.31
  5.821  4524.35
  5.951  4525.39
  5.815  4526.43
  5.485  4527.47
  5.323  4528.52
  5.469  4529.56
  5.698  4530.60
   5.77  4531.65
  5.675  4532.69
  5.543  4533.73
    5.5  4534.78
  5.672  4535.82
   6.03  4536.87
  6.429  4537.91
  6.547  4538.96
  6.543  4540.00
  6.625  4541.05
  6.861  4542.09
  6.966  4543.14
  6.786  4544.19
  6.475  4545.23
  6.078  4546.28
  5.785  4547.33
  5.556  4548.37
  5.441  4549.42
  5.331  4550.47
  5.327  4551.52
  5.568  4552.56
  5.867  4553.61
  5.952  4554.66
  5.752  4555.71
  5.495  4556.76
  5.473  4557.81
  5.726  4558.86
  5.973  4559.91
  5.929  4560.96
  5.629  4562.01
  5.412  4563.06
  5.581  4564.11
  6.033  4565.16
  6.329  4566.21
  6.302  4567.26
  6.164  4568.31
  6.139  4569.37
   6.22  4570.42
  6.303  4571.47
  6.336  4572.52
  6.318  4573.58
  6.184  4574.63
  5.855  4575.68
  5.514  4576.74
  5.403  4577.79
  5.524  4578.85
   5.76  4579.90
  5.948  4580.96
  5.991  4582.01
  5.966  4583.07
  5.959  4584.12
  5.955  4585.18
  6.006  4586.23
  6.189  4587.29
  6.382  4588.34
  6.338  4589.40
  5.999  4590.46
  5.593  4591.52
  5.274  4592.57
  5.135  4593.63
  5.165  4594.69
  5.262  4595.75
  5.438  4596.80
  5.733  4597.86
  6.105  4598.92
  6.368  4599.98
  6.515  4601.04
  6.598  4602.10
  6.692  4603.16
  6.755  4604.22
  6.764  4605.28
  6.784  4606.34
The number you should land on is -0.8 AA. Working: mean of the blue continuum 5.78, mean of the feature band 5.91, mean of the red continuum 5.85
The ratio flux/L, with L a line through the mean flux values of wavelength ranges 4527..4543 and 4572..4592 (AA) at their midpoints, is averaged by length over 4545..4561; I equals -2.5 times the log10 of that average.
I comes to 0.05 mag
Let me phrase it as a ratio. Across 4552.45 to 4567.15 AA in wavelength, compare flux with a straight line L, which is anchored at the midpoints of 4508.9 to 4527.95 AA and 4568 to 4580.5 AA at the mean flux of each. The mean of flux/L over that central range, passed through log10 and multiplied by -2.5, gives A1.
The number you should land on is 0.04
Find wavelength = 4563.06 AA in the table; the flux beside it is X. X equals 5.412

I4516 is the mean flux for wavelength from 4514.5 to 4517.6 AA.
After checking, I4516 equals 6.05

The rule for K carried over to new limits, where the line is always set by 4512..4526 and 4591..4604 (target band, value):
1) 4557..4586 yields -0.1 AA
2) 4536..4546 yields -0.9 AA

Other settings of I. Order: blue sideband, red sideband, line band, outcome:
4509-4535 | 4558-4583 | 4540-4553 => -0.02 mag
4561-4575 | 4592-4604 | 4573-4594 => 0.02 mag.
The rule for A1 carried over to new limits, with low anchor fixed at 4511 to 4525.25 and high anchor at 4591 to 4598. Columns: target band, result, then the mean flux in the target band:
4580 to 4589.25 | -0.11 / 6.05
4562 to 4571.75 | -0.08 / 6.03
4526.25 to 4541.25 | 0.01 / 5.86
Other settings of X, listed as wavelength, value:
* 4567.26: 6.302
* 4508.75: 6.827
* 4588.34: 6.382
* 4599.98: 6.368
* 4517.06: 6.289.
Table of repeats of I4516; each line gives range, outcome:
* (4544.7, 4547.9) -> 6.12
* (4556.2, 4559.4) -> 5.56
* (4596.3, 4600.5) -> 5.91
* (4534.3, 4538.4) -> 5.91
